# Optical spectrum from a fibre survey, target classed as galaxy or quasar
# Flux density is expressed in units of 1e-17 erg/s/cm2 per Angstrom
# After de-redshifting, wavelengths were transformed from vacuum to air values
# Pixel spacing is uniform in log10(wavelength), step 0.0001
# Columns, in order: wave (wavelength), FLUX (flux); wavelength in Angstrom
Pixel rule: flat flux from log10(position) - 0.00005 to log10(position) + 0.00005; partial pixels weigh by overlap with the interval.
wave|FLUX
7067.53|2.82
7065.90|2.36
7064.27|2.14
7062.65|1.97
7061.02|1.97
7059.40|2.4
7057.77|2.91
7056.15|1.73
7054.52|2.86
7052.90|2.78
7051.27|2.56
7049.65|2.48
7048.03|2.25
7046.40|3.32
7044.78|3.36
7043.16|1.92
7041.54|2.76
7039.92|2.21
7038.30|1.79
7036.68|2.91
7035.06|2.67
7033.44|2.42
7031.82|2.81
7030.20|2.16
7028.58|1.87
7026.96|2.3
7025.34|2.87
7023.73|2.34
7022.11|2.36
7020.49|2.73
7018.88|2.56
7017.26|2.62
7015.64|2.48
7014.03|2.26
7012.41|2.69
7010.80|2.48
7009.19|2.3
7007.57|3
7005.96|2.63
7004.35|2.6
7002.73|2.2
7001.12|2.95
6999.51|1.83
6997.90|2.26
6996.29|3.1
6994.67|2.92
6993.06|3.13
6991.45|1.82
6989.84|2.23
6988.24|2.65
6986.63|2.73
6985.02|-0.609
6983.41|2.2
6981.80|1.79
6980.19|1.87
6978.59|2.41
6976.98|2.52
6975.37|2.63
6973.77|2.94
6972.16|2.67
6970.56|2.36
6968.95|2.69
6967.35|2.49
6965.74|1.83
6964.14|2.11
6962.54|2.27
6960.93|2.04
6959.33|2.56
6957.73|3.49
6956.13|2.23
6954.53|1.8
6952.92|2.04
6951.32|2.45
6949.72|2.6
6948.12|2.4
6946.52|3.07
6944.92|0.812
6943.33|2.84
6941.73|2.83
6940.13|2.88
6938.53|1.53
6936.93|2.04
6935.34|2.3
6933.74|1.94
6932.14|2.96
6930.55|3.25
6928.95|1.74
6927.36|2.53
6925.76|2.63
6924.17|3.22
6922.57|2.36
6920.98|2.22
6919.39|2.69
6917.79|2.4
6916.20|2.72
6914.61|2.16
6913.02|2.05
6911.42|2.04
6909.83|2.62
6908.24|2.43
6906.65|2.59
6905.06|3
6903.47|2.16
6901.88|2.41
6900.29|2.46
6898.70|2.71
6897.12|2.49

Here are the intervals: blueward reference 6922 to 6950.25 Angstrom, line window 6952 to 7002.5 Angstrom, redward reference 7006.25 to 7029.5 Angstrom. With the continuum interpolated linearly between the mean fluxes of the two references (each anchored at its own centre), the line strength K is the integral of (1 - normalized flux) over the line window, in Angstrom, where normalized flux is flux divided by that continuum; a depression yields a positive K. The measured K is 3.0 Angstrom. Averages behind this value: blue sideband 2.44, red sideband 2.49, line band 2.32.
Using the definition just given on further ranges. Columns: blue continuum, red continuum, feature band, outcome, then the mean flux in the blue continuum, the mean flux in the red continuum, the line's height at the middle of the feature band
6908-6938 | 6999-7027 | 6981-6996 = 2.2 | 2.43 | 2.52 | 2.5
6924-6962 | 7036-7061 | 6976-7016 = 2.2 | 2.41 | 2.53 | 2.47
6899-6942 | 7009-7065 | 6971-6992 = 2.6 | 2.45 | 2.47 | 2.46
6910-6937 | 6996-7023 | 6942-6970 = 1.4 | 2.44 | 2.52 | 2.47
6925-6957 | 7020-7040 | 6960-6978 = -0.3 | 2.35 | 2.42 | 2.37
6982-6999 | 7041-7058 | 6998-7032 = -1.2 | 2.22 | 2.62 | 2.39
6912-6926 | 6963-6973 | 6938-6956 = 0.8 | 2.48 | 2.36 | 2.41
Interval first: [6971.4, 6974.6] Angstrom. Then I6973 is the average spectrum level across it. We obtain 2.81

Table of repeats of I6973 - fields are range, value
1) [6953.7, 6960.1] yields 2.52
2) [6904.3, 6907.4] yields 2.8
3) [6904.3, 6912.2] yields 2.54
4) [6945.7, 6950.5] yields 2.68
